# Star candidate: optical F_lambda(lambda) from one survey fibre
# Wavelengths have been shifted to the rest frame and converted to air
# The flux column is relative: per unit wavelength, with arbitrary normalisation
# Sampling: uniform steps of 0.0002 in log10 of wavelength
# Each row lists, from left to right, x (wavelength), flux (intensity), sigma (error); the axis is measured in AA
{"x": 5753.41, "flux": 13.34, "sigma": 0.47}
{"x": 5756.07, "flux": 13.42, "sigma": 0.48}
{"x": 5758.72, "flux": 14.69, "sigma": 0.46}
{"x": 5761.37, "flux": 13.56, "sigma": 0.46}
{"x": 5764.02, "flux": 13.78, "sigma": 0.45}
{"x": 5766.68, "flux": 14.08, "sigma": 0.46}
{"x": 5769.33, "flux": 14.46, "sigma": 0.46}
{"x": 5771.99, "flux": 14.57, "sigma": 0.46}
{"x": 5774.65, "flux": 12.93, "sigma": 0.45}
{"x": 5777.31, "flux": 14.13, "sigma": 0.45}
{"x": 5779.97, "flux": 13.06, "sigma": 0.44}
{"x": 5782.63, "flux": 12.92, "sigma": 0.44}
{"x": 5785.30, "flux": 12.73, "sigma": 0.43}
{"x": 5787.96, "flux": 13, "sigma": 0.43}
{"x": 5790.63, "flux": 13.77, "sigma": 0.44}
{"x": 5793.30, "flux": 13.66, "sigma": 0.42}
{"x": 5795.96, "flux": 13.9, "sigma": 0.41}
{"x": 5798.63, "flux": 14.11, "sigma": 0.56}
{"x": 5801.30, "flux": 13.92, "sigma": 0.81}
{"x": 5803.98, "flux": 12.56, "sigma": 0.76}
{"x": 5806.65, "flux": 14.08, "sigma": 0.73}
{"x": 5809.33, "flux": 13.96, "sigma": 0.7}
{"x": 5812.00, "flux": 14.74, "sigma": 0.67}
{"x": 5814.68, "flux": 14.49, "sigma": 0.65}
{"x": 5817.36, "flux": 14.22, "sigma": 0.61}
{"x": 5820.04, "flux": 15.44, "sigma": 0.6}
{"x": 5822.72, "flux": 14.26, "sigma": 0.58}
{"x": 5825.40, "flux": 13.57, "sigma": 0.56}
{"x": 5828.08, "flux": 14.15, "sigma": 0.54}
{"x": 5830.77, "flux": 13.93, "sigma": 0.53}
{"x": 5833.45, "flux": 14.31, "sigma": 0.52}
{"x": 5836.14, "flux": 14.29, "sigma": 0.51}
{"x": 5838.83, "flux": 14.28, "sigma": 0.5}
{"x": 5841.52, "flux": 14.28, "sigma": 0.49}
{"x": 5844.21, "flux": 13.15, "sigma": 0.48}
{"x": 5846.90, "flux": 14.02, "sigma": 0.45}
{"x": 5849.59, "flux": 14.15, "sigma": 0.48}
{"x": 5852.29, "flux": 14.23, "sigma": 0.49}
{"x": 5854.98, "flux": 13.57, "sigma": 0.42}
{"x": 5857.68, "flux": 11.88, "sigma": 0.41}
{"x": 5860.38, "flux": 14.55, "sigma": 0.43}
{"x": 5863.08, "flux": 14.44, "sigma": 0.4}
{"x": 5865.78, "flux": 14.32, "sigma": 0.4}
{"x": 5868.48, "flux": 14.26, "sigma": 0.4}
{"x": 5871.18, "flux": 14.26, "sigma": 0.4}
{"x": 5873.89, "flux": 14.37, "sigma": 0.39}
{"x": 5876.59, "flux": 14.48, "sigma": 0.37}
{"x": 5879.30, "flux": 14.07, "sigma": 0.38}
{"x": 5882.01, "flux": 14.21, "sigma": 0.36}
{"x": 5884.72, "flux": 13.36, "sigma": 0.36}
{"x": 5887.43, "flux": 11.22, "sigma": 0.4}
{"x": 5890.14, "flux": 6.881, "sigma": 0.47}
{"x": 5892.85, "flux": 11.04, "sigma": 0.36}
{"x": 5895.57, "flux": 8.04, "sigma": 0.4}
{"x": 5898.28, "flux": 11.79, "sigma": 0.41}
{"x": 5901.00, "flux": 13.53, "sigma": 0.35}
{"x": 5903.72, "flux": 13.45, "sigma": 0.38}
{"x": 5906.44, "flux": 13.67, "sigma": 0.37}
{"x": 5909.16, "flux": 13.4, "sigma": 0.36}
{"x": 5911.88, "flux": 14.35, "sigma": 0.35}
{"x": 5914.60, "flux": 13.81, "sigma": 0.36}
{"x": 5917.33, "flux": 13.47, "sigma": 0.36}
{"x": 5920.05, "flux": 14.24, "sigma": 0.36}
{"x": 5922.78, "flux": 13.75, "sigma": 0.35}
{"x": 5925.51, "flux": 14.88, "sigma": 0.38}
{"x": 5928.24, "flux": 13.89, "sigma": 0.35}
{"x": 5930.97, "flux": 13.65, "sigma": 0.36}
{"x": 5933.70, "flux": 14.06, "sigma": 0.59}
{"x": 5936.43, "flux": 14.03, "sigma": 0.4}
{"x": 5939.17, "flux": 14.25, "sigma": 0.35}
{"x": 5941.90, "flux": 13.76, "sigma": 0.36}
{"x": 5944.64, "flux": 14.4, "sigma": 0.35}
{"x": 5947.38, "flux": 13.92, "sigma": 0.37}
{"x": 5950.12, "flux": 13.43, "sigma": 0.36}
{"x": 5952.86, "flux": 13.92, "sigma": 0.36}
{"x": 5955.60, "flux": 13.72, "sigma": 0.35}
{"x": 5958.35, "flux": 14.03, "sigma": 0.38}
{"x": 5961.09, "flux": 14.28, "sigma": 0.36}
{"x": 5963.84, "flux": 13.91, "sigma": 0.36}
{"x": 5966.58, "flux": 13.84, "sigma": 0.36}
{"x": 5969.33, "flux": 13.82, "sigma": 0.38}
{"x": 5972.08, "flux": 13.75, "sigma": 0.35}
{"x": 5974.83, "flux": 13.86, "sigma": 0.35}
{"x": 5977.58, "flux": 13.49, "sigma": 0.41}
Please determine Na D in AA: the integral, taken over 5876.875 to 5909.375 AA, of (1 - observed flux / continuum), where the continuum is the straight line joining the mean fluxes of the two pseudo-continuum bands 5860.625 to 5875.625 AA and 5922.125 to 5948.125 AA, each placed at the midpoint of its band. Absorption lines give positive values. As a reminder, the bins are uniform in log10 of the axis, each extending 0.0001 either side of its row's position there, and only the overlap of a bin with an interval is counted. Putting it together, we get 4.93 AA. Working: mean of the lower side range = 14.4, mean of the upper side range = 14.1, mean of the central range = 12.1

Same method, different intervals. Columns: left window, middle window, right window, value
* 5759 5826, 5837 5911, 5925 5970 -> 4.0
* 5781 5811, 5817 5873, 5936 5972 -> -1.7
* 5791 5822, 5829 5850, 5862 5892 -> -0.6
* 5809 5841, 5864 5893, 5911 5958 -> 2.2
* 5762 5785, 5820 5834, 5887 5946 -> -0.8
